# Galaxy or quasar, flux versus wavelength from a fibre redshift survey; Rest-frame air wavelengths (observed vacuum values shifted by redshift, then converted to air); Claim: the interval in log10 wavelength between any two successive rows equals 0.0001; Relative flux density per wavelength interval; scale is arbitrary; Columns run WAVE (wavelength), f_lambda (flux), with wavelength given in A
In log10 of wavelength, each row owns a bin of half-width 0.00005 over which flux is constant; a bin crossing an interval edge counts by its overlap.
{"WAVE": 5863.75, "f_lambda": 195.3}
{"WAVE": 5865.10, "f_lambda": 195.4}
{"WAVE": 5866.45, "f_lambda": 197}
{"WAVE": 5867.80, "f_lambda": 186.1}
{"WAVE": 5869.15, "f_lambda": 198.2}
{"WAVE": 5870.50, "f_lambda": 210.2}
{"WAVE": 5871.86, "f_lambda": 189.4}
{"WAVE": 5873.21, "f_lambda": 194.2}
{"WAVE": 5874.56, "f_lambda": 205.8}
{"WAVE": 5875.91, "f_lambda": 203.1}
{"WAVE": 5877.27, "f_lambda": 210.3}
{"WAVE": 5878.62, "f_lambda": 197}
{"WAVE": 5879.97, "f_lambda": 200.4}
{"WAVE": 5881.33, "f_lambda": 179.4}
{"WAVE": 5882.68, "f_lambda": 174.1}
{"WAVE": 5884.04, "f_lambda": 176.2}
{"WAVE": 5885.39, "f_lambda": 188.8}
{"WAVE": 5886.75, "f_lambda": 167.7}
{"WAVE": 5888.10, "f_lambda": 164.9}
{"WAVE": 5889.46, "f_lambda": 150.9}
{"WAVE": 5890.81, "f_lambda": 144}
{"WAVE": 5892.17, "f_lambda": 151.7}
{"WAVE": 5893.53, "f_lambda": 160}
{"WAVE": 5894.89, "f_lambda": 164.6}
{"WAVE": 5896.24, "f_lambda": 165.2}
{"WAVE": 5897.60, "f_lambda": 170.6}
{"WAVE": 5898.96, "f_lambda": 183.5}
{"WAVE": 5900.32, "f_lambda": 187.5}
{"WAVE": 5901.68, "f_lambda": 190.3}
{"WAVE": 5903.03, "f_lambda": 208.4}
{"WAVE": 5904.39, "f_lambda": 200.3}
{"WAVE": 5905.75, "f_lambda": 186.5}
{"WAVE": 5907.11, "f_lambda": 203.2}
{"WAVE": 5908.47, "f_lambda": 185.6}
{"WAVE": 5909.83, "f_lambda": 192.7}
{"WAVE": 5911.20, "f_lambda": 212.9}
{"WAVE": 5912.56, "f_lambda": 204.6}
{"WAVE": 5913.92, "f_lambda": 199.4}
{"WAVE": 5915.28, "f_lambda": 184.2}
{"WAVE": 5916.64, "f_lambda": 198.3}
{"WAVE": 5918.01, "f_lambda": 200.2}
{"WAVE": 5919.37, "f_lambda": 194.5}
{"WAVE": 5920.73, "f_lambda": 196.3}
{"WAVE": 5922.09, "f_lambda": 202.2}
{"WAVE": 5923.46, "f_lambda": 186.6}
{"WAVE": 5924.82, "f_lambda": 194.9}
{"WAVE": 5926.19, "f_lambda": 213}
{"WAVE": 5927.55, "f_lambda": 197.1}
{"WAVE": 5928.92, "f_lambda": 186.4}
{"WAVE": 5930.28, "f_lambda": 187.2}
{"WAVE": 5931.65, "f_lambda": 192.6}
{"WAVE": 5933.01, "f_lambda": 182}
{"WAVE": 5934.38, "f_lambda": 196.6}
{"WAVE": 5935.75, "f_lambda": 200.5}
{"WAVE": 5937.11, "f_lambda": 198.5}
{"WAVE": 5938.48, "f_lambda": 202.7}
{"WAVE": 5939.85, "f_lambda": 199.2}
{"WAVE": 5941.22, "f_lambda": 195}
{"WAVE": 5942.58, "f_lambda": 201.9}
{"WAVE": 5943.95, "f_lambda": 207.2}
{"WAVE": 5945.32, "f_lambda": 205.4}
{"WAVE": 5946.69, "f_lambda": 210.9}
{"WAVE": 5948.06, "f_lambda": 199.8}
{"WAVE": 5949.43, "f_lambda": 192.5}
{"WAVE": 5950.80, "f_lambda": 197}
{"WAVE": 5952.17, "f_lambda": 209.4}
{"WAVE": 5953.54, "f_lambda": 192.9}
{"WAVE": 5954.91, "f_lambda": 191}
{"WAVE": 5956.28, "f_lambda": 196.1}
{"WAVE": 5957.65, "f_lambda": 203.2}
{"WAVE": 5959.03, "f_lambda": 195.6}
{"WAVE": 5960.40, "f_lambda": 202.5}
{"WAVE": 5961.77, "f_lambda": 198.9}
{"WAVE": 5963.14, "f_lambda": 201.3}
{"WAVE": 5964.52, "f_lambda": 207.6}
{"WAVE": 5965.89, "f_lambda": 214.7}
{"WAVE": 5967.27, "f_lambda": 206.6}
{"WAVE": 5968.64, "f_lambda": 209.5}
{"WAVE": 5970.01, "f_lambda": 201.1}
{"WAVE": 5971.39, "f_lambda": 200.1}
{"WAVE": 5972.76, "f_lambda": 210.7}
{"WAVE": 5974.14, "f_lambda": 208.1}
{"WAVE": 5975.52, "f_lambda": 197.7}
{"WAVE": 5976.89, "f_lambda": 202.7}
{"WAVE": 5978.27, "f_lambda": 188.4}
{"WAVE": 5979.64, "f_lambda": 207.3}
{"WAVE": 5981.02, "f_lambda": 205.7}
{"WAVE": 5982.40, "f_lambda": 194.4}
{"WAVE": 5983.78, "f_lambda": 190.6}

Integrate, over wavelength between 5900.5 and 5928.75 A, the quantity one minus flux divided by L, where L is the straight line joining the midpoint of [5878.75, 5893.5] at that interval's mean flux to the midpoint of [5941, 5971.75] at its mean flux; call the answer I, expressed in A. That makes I -2.2 A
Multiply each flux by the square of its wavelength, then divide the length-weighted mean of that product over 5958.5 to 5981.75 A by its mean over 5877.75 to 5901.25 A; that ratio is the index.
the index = 1.21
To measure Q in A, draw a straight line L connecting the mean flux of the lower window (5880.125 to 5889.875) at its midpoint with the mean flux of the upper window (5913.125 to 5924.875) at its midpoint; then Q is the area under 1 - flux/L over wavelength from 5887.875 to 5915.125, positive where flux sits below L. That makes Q 0.4 A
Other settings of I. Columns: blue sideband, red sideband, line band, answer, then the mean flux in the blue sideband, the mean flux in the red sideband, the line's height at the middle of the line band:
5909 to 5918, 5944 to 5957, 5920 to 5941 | 0.4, 198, 200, 199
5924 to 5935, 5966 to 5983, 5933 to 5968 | -0.5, 194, 203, 198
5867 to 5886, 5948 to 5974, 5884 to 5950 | 2.7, 194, 202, 198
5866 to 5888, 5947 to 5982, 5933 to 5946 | -0.1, 192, 202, 199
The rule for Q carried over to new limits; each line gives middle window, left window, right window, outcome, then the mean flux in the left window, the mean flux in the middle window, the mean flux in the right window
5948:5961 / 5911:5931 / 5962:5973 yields 0.4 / 197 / 198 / 206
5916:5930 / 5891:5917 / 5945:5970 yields -0.4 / 186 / 197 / 202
